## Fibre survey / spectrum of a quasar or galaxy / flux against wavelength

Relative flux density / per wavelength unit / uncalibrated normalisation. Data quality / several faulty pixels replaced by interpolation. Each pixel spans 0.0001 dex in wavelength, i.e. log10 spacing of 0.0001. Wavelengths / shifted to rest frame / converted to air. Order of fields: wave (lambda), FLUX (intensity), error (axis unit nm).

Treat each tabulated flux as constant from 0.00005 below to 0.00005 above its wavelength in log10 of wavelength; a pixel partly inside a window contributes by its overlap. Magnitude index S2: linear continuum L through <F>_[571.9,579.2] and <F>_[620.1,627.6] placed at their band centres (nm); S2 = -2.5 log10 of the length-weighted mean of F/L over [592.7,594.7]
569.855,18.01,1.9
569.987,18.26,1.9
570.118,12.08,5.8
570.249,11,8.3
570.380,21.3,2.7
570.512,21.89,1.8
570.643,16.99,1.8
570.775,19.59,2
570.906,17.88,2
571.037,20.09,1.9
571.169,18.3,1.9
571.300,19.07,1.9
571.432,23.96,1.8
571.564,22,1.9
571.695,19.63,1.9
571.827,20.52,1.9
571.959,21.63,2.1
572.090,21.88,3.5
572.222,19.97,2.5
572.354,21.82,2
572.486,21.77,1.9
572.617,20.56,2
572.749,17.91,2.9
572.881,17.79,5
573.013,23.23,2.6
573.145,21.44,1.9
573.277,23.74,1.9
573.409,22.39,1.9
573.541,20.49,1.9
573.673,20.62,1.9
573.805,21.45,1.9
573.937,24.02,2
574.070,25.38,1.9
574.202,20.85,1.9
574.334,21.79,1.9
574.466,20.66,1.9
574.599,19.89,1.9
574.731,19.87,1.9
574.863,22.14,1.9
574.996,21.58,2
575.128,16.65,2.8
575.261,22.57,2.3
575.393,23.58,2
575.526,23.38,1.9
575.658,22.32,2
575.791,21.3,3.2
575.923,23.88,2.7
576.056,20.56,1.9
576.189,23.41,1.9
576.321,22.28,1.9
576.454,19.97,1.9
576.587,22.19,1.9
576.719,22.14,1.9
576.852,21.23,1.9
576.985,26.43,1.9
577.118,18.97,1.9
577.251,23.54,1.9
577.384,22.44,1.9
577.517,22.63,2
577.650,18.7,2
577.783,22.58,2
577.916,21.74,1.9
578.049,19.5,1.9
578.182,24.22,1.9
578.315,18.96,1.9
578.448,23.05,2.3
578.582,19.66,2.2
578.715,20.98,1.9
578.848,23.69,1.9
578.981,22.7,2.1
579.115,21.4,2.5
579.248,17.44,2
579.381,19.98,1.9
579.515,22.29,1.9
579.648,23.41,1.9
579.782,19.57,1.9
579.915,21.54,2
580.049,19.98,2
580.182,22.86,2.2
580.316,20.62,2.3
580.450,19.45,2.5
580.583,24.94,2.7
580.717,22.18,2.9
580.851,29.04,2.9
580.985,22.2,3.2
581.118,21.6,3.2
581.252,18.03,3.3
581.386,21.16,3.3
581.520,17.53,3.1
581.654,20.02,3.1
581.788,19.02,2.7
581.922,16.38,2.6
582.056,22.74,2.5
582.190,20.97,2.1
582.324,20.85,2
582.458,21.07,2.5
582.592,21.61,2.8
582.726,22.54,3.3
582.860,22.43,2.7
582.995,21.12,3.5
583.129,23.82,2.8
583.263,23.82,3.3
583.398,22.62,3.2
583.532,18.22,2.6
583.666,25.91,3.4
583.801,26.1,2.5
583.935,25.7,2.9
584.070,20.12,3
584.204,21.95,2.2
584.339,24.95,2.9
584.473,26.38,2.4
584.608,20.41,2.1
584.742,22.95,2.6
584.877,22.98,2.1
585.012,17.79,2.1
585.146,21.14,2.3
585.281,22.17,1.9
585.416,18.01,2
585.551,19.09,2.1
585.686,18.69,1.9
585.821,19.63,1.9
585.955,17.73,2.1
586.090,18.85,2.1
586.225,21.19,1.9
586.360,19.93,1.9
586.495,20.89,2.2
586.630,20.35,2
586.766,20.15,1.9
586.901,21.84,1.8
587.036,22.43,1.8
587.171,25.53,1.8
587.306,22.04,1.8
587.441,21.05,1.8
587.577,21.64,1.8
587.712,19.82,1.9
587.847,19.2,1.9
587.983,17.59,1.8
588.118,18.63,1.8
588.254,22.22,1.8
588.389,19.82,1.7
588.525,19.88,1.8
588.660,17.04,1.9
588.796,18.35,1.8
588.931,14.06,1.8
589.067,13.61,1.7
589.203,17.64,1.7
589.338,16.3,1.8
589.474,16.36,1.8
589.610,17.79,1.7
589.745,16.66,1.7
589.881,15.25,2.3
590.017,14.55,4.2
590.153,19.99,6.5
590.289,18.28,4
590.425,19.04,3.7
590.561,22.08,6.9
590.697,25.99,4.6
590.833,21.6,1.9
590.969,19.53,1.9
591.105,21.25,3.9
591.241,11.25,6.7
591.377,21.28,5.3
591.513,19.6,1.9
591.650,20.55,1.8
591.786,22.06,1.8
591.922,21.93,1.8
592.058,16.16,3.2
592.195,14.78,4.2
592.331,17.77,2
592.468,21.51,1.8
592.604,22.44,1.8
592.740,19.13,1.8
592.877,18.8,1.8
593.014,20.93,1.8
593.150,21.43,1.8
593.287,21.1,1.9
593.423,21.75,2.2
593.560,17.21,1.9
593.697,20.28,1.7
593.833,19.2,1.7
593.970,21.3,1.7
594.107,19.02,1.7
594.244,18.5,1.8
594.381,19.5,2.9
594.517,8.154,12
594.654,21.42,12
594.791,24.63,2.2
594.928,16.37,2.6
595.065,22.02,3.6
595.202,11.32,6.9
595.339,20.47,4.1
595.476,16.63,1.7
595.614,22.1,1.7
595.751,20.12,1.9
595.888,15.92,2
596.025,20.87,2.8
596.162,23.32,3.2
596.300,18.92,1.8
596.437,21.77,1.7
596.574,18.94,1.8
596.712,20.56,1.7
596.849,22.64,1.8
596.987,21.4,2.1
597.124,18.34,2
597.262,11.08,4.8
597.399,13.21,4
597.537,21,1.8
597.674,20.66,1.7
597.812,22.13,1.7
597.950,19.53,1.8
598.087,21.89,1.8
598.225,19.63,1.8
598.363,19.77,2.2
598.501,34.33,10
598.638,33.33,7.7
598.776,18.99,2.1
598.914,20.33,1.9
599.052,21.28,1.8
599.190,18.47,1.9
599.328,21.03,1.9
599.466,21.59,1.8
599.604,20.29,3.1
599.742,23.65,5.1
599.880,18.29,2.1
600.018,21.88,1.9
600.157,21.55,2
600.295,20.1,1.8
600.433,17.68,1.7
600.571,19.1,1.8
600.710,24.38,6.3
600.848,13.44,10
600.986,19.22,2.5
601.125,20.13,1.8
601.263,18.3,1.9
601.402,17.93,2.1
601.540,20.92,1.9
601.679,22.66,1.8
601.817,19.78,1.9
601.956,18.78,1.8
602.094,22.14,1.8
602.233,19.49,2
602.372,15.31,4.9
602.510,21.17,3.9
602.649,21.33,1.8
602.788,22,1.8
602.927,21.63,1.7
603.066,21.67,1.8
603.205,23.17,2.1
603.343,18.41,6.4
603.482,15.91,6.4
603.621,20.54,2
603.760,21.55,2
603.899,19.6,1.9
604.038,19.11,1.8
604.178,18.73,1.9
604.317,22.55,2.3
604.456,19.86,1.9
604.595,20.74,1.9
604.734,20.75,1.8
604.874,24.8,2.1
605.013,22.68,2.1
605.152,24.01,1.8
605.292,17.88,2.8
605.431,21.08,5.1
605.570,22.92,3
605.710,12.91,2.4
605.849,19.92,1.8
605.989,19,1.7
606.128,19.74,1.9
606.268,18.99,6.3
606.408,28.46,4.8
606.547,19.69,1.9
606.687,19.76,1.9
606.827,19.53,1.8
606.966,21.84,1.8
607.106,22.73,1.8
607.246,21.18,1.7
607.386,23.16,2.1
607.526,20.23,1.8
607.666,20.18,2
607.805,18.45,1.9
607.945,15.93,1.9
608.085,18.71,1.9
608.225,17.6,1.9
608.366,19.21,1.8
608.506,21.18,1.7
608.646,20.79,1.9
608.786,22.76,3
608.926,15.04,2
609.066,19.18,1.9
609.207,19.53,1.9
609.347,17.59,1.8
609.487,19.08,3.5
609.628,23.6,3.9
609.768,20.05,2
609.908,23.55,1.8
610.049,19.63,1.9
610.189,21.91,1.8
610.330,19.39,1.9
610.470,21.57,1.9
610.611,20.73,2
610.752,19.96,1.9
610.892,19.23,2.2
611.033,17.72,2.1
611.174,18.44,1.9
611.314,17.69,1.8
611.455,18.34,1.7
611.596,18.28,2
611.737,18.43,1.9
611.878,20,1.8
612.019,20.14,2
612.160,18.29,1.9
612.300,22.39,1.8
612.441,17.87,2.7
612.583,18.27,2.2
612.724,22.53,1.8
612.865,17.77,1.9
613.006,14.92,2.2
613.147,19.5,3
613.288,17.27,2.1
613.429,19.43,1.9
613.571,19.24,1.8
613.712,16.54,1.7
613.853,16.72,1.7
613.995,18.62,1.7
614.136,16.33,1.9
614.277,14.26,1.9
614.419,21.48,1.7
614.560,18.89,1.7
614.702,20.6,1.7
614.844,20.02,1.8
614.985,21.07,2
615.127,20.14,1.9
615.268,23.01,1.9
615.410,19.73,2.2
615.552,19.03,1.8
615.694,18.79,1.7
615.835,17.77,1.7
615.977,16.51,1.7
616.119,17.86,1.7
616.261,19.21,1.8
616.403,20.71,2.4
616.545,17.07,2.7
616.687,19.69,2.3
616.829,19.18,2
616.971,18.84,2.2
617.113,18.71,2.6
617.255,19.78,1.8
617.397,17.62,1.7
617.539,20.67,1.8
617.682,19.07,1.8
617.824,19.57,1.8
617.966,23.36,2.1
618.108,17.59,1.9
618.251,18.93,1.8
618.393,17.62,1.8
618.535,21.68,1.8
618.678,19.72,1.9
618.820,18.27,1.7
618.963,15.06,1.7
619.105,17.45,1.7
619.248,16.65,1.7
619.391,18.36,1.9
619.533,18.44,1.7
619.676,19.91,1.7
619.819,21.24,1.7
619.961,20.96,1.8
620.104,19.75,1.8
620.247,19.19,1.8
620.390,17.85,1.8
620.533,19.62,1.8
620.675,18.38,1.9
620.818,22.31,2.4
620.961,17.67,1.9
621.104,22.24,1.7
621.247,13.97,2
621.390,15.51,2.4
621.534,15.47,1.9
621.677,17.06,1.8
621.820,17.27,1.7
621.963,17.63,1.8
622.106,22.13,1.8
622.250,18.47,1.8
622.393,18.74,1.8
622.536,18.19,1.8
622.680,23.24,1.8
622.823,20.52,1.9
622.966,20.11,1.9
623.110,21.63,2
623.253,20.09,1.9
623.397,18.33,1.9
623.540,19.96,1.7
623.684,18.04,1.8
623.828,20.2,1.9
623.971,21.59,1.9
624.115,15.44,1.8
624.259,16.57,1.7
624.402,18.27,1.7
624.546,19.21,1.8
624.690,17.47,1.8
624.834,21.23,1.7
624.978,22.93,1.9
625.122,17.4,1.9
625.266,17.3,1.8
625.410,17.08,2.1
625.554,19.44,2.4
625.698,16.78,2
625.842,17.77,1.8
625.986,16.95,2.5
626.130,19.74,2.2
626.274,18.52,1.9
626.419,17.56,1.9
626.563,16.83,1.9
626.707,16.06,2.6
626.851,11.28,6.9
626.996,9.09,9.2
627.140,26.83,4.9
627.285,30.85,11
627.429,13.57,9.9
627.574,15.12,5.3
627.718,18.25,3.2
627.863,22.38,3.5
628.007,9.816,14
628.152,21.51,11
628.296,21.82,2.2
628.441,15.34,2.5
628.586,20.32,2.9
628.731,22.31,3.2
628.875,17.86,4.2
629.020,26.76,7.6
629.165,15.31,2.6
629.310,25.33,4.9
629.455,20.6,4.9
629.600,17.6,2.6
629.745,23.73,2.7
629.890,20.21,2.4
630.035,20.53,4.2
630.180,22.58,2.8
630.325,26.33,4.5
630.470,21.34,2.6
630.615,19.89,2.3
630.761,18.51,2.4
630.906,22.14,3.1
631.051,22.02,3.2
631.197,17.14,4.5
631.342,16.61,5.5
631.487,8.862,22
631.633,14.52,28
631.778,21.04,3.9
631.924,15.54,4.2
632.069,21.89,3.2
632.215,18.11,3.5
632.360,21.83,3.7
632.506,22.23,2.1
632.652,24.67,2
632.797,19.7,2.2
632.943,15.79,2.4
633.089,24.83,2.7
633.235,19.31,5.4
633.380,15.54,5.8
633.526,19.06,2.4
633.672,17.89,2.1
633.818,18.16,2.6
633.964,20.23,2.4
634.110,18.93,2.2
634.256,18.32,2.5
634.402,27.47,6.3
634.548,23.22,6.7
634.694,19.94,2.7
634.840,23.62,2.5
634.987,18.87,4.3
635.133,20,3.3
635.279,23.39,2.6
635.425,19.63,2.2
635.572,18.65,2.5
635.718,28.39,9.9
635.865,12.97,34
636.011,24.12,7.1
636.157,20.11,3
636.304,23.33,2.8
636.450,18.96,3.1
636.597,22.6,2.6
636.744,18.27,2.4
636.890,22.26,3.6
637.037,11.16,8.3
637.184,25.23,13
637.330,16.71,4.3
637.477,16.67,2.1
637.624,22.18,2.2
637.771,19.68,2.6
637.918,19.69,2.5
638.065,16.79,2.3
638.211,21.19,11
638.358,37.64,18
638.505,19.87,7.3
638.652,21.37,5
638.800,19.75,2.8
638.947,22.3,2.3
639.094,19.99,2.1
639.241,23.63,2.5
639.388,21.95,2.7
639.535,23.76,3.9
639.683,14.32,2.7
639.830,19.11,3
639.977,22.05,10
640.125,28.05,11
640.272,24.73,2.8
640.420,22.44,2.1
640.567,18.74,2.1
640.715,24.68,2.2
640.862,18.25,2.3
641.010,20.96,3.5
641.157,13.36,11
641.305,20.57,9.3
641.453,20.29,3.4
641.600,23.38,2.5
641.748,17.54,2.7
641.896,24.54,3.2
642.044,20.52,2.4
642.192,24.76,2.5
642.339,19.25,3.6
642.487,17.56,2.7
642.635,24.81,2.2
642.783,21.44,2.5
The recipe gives 0.07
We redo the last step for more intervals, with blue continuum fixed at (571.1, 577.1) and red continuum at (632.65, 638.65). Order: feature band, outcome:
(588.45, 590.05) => 0.27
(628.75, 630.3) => -0.03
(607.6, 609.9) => 0.08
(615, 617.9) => 0.09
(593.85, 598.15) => 0.11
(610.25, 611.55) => 0.09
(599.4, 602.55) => 0.06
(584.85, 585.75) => 0.08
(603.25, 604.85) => 0.06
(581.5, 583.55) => 0.02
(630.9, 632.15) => 0.18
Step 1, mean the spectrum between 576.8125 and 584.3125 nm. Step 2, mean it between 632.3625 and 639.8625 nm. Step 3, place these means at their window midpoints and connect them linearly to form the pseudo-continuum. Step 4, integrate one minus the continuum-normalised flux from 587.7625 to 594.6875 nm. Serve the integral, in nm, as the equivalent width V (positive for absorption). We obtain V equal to 0.86 nm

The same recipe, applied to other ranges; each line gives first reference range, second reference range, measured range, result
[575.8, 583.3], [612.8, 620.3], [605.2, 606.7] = -0.04 nm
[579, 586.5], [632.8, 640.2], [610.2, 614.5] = 0.46 nm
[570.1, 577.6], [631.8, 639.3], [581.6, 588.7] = -0.05 nm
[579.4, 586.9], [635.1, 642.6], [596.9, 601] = 0.13 nm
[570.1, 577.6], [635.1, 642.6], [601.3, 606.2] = 0.17 nm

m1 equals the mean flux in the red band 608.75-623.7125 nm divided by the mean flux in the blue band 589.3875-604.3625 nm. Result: 0.96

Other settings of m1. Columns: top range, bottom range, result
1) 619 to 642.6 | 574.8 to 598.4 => 0.97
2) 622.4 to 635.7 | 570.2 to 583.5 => 0.92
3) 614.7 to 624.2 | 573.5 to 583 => 0.89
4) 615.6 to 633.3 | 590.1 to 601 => 0.95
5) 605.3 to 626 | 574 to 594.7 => 0.93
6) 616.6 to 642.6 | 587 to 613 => 0.99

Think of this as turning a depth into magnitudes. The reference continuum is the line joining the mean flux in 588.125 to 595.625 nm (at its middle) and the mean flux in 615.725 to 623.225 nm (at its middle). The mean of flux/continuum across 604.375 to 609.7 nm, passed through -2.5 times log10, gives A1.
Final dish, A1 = -0.08 mag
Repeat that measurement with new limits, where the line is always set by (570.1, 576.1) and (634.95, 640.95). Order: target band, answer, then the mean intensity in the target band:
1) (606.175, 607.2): -0.03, 21.5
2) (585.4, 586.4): 0.09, 19.2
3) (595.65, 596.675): 0.04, 20.1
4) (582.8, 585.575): -0.08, 22.3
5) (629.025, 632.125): 0.07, 19.7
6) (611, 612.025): 0.13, 18.6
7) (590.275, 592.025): 0.03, 20.3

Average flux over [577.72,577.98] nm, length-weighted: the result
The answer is 22.2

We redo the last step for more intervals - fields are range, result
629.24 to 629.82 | 21.8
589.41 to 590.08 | 16.1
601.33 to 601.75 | 20.5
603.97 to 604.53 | 20.1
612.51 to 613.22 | 18.6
